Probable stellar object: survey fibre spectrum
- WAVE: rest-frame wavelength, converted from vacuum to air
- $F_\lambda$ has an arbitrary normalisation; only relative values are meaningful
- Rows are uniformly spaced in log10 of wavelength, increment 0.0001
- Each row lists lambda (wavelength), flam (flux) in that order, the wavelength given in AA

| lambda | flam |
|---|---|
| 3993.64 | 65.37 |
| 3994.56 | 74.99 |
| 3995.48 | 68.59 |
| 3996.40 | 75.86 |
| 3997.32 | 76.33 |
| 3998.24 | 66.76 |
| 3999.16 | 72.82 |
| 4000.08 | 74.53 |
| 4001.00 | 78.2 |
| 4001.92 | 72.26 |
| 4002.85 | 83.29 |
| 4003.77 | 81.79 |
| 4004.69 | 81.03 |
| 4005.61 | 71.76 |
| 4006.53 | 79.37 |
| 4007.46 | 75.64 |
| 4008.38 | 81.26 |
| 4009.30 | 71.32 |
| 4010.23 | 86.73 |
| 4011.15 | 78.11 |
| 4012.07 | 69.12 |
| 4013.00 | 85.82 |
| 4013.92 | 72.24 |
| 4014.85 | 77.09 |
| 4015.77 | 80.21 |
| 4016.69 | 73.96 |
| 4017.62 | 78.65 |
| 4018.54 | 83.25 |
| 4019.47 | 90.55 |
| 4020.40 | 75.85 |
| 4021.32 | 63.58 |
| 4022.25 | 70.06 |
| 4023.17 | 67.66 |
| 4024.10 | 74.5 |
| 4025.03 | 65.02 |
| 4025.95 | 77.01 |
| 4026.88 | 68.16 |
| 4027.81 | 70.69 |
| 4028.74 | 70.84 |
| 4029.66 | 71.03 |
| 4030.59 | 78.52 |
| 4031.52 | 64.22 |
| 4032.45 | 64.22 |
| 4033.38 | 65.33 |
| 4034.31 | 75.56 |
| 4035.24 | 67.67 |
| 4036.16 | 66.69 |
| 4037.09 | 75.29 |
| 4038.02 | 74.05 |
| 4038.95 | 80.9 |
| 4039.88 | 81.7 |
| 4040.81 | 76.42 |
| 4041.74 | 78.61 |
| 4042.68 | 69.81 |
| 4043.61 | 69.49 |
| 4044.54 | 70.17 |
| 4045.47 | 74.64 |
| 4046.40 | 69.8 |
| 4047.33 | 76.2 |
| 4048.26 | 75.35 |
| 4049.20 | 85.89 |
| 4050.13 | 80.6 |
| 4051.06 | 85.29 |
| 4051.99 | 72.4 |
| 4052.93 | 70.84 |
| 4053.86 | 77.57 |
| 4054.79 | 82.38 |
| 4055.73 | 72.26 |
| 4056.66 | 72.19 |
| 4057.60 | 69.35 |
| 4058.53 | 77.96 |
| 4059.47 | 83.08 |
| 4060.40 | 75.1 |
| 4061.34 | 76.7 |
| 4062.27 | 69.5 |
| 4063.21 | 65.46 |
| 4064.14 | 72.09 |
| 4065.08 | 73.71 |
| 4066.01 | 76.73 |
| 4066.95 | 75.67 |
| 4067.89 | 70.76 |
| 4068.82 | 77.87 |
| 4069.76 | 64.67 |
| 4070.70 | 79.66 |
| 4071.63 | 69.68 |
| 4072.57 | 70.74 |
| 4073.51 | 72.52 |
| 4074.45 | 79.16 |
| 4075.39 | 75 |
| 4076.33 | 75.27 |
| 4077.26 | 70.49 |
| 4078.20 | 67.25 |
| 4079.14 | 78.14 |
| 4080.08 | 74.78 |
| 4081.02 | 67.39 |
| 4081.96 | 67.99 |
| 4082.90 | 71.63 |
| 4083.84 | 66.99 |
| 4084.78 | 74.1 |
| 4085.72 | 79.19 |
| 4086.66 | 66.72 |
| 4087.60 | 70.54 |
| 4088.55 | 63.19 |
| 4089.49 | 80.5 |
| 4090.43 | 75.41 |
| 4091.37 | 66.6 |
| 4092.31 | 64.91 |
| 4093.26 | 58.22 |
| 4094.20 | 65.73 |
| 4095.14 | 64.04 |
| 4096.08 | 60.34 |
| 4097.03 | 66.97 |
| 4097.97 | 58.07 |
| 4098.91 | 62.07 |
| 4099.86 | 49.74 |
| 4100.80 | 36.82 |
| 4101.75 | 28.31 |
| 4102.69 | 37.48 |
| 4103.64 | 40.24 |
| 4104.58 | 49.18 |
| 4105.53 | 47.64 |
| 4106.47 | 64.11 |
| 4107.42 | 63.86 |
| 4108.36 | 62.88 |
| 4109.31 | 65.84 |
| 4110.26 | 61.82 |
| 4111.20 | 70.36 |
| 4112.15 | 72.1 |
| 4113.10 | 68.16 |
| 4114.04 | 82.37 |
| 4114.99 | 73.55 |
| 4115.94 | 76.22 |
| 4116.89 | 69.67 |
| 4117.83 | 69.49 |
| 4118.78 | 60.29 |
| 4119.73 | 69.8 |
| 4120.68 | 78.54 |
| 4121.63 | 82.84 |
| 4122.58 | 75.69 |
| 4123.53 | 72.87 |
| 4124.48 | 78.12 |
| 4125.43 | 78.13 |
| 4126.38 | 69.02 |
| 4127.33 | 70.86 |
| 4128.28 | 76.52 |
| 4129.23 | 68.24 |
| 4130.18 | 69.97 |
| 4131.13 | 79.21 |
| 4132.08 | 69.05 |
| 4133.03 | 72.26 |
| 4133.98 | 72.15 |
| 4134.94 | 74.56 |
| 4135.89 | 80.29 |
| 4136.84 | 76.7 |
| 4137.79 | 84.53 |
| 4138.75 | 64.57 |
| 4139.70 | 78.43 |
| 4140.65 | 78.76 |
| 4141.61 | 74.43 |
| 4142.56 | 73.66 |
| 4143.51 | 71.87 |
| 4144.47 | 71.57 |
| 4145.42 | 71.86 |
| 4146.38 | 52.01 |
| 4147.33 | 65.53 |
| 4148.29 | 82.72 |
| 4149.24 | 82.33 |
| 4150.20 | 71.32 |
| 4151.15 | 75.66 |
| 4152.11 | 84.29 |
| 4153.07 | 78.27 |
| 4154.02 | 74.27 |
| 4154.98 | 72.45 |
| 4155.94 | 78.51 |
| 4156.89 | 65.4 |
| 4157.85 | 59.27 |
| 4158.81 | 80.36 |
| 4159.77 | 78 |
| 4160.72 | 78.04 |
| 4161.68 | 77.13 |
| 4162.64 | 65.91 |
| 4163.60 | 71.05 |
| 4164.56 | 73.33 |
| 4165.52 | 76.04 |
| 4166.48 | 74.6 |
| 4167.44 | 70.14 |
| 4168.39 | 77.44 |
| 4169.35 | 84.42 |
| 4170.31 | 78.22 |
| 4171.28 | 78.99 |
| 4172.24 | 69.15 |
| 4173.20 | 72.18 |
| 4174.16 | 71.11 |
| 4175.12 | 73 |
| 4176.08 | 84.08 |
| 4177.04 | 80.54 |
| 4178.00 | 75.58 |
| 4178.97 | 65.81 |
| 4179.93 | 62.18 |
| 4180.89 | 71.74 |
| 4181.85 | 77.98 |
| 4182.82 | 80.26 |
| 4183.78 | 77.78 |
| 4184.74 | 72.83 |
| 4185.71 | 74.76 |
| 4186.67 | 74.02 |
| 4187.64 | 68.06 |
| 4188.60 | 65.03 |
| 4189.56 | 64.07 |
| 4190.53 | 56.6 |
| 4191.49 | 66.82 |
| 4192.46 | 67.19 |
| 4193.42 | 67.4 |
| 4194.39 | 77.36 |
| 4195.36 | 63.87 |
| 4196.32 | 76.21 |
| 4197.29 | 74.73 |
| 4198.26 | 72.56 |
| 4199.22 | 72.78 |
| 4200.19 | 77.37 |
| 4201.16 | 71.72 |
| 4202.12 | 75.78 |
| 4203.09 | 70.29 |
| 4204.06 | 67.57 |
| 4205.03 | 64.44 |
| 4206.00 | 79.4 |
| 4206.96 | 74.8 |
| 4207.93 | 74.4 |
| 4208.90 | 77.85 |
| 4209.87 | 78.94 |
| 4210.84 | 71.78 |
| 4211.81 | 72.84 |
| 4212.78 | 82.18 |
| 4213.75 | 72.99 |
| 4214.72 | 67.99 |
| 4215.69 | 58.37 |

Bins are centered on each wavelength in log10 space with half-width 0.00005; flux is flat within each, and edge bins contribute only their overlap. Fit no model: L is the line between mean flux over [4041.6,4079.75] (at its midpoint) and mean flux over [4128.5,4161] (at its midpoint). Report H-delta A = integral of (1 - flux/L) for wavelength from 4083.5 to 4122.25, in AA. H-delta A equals 5.2 AA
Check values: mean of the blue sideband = 74.3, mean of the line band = 64.1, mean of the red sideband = 73.8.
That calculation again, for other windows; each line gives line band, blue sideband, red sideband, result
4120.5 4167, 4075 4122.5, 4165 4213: -3.24 AA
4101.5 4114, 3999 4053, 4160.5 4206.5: 2.72 AA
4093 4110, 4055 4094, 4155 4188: 4.24 AA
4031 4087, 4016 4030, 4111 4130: -0.11 AA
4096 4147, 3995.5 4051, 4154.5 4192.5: 4.24 AA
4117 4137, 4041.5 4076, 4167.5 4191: 0.08 AA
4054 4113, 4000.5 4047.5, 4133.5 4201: 5.41 AA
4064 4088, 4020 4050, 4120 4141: 0.29 AA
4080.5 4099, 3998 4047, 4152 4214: 1.57 AA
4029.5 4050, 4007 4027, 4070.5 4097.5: 0.16 AA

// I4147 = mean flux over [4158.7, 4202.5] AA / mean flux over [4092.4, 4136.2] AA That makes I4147 1.11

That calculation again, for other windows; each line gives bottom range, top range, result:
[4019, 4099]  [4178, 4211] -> 0.99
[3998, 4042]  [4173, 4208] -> 0.96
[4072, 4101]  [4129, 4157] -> 1.09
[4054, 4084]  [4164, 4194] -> 0.99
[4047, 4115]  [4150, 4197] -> 1.06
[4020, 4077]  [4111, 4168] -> 1.00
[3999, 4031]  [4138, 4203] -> 0.96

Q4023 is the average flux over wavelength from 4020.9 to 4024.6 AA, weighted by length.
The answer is 68.9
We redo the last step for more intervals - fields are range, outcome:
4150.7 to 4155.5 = 76.9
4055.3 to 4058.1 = 71.4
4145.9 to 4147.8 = 58.8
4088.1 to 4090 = 72.1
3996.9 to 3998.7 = 71.5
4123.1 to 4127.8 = 73.8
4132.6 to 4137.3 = 75.2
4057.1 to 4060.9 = 76.2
